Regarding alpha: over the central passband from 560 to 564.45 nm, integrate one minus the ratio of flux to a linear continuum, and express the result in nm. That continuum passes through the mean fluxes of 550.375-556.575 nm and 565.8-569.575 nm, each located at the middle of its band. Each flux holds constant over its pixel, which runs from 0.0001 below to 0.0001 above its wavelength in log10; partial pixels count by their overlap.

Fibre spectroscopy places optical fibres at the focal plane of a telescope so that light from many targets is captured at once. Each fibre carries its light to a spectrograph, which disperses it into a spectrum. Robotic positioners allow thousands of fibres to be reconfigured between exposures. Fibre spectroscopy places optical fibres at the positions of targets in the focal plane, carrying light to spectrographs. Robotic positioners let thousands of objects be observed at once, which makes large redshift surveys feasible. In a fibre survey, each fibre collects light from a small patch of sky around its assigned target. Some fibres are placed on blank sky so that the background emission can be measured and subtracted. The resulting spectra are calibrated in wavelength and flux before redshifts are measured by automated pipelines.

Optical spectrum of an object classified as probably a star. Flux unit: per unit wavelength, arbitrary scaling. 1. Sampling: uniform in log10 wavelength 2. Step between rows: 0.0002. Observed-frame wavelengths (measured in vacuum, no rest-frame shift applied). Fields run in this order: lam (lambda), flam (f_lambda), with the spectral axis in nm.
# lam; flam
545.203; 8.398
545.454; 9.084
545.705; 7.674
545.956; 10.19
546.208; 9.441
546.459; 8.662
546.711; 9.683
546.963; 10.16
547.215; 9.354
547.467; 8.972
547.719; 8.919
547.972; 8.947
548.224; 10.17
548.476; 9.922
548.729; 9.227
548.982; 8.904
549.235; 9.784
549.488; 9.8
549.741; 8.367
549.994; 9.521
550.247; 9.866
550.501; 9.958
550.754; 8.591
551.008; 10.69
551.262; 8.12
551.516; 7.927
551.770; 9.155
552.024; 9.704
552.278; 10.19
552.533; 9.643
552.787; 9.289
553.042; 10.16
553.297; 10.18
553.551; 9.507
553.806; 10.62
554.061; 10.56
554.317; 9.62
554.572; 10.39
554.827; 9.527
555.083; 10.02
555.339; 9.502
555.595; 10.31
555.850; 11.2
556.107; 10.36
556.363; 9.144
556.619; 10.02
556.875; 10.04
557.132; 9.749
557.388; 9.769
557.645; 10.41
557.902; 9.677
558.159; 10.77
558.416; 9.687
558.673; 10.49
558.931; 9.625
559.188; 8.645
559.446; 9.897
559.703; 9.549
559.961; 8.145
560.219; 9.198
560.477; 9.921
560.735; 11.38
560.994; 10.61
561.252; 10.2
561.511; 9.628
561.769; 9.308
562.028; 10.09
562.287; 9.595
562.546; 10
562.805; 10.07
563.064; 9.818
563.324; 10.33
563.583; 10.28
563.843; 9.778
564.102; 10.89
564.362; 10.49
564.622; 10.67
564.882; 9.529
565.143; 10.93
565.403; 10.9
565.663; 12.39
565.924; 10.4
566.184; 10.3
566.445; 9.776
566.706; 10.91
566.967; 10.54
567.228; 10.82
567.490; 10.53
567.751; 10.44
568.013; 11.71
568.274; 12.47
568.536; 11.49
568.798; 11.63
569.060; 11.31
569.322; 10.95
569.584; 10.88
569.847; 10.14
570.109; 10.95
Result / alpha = 0.19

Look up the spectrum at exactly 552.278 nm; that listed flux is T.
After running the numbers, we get 10.19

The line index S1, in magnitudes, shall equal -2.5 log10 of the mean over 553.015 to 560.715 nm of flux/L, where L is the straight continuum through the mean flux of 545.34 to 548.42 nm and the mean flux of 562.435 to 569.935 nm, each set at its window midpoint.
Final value 0.01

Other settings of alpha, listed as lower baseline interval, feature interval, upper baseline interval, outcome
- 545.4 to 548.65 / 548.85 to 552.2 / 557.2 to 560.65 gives 0.06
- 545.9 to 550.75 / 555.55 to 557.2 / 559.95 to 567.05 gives -0.04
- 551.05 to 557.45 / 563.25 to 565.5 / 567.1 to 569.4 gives 0.09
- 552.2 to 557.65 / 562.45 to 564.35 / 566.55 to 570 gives 0.09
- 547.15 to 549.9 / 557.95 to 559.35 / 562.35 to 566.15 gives 0.03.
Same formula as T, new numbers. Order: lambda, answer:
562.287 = 9.595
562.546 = 10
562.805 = 10.07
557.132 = 9.749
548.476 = 9.922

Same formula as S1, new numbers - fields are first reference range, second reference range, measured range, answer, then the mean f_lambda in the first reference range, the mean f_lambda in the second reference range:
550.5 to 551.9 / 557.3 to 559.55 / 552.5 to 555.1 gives -0.07 mag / 9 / 9.88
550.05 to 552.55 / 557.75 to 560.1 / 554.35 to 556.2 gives -0.07 mag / 9.38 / 9.61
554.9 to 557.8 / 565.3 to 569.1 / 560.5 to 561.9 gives 0.03 mag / 10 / 11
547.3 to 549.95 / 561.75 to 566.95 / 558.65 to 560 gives 0.07 mag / 9.31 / 10.3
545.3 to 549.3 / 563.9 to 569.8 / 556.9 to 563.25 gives 0.05 mag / 9.31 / 10.9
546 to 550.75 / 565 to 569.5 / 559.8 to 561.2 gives 0.06 mag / 9.42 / 11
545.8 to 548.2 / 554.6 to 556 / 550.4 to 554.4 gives 0.03 mag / 9.38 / 10.1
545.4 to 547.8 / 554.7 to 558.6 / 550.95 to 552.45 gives 0.04 mag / 9.23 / 10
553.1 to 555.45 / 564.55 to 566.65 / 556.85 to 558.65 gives 0.02 mag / 10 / 10.6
